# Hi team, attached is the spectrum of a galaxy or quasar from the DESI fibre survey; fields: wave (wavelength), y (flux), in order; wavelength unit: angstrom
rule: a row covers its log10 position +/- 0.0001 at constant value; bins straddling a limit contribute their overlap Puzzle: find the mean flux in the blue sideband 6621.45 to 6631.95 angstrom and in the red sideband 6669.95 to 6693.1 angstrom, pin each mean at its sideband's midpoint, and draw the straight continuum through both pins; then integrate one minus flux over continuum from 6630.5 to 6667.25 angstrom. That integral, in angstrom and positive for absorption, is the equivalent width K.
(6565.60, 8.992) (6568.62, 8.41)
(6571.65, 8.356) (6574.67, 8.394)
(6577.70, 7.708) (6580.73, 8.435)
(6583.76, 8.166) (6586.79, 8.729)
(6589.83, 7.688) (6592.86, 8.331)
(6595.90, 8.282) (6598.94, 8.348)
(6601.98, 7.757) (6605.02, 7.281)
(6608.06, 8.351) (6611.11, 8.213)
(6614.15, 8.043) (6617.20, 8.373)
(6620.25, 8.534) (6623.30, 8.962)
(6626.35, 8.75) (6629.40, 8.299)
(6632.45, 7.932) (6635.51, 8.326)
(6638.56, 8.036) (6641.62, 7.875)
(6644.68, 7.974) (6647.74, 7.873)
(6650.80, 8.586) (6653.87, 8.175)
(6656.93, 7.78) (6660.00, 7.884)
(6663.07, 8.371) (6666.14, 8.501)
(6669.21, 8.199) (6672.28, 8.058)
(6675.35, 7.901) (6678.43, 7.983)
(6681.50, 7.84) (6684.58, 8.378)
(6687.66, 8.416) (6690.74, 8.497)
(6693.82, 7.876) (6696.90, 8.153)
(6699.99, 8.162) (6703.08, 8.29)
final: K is 1.34 angstrom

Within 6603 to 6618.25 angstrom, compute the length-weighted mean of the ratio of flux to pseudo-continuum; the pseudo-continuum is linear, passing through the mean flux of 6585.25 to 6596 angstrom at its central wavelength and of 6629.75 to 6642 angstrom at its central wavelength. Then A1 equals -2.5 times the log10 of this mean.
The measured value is 0.02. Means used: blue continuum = 8.25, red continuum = 8.08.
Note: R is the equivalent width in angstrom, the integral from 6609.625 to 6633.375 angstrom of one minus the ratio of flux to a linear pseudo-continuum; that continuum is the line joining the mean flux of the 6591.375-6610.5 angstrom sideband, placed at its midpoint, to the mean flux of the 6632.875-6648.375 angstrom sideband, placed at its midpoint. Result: -1.1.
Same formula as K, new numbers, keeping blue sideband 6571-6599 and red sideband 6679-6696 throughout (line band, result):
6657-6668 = 0.02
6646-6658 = 0.14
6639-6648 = 0.31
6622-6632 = -0.45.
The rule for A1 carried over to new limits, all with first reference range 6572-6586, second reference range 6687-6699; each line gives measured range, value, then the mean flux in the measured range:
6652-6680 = 0.02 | 8.1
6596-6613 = 0.03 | 8.02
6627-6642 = 0.01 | 8.15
